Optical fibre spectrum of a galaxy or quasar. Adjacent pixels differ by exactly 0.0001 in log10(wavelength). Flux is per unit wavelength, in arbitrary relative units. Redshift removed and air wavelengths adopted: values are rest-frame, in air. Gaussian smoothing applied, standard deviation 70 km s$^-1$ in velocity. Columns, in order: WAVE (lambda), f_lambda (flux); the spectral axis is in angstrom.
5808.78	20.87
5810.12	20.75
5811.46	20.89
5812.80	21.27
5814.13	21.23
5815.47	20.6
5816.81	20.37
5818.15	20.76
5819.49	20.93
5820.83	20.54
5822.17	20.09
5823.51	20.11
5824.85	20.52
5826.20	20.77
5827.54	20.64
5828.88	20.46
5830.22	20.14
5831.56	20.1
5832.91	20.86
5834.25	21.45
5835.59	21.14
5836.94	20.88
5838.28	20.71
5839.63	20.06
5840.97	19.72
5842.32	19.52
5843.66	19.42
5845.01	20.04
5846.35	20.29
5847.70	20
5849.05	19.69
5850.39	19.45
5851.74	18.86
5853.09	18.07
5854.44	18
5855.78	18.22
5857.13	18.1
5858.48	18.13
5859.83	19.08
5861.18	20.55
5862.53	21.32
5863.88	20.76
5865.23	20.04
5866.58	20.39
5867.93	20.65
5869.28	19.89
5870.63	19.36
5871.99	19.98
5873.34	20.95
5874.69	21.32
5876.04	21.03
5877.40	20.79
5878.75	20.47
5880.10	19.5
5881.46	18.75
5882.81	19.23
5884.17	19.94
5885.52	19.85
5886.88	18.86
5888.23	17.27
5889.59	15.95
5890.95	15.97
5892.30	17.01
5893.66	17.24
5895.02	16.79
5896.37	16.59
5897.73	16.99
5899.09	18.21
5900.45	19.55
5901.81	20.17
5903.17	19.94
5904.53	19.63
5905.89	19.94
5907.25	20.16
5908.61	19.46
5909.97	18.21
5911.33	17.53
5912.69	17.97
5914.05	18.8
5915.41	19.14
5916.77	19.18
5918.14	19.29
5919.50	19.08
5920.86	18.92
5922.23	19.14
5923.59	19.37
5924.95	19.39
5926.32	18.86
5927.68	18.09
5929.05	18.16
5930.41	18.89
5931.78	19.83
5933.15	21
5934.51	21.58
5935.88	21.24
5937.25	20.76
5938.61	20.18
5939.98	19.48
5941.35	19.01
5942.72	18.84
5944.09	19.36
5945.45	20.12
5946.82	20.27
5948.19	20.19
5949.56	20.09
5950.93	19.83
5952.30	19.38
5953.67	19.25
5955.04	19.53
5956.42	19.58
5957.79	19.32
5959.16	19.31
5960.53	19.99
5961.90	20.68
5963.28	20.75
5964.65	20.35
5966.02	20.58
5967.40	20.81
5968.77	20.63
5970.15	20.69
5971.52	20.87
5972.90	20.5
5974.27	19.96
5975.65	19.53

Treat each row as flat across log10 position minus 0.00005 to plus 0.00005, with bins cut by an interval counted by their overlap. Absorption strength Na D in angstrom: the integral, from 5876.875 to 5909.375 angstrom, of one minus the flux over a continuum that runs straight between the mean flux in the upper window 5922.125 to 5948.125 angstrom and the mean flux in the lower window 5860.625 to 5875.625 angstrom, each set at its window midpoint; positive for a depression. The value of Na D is 2.45 angstrom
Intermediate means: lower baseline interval 20.5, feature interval 18.7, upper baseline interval 19.7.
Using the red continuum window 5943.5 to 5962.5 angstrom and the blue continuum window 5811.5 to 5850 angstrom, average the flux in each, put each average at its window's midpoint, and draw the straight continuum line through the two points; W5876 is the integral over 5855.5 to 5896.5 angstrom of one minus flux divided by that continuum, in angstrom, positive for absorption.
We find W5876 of 2.0 angstrom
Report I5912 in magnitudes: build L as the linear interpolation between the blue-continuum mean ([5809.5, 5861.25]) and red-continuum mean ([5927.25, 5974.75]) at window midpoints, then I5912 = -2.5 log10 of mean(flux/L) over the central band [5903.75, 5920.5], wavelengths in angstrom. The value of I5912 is 0.05 mag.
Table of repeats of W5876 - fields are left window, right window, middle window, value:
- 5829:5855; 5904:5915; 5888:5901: 1.4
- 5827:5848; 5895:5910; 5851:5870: 0.4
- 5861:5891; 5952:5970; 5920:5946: 0.5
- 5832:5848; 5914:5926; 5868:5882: -0.3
